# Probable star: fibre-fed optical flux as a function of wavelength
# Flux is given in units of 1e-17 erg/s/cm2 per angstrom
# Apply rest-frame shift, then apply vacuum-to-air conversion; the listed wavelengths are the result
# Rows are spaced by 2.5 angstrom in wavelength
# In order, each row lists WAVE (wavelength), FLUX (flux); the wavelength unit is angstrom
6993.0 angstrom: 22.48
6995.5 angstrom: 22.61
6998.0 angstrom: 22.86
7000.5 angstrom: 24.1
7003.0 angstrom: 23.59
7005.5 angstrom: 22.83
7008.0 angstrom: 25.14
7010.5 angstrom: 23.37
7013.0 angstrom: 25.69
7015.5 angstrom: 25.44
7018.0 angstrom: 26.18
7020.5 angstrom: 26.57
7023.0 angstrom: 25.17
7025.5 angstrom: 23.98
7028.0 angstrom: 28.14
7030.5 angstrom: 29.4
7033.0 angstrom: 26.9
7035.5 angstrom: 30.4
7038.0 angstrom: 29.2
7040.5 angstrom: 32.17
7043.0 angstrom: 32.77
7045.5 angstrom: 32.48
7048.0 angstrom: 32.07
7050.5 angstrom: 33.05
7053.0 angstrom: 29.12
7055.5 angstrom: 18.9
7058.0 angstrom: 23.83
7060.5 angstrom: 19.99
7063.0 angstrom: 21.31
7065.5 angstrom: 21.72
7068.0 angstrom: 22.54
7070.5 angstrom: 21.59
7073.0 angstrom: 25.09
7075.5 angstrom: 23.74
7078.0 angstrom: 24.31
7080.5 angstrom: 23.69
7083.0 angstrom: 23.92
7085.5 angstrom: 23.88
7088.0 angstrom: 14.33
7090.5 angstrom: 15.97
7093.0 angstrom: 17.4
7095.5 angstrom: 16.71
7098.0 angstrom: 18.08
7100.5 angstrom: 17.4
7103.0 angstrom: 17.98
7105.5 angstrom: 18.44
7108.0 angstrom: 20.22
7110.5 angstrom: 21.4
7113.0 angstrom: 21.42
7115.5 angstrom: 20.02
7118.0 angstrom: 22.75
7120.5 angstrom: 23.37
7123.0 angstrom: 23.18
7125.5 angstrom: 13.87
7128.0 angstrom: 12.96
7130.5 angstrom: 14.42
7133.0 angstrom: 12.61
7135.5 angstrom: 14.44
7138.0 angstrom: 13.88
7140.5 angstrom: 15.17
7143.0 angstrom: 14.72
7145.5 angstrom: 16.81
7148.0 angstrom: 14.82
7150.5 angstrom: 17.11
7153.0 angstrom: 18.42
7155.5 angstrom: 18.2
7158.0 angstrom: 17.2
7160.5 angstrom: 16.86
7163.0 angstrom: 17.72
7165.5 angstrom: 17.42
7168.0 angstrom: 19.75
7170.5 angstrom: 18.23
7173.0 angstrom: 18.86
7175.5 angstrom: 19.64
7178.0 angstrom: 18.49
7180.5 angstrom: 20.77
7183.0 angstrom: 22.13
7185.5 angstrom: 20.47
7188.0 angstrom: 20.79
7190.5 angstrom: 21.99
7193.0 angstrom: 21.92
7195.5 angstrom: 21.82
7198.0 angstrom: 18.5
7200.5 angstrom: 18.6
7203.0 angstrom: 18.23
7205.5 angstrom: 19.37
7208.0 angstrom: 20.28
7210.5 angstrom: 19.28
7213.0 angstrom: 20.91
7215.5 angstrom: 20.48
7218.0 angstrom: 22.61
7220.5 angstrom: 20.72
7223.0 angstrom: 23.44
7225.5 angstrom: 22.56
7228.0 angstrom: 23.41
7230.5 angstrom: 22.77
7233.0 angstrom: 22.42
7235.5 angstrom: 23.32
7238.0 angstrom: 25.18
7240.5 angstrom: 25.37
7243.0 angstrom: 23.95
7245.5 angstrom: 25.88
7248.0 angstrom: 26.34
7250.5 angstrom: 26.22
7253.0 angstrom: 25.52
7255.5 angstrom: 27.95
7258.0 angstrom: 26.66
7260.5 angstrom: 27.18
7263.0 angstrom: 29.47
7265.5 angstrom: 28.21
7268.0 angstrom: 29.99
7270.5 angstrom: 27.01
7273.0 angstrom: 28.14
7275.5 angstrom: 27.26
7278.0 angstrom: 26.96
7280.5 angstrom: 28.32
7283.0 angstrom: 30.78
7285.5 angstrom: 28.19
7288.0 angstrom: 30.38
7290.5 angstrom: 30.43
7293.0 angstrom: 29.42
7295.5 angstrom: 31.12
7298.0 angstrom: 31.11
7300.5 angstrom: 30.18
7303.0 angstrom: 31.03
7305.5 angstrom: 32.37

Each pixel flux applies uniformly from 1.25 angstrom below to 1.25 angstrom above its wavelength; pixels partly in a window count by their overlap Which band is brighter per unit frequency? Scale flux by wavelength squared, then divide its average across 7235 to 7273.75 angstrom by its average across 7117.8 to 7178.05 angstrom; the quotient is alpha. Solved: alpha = 1.6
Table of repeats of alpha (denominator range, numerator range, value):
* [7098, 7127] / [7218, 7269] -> 1.32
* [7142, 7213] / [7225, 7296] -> 1.46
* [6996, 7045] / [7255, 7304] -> 1.17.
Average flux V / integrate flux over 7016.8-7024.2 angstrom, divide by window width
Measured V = 26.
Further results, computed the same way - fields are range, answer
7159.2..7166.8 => 17.3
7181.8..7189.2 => 21.1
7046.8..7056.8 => 28.2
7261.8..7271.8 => 28.7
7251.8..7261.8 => 26.8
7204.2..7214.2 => 19.9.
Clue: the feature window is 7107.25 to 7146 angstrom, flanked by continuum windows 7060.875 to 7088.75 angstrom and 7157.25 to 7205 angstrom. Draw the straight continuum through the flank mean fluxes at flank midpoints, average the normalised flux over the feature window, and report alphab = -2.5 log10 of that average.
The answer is 0.20 mag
